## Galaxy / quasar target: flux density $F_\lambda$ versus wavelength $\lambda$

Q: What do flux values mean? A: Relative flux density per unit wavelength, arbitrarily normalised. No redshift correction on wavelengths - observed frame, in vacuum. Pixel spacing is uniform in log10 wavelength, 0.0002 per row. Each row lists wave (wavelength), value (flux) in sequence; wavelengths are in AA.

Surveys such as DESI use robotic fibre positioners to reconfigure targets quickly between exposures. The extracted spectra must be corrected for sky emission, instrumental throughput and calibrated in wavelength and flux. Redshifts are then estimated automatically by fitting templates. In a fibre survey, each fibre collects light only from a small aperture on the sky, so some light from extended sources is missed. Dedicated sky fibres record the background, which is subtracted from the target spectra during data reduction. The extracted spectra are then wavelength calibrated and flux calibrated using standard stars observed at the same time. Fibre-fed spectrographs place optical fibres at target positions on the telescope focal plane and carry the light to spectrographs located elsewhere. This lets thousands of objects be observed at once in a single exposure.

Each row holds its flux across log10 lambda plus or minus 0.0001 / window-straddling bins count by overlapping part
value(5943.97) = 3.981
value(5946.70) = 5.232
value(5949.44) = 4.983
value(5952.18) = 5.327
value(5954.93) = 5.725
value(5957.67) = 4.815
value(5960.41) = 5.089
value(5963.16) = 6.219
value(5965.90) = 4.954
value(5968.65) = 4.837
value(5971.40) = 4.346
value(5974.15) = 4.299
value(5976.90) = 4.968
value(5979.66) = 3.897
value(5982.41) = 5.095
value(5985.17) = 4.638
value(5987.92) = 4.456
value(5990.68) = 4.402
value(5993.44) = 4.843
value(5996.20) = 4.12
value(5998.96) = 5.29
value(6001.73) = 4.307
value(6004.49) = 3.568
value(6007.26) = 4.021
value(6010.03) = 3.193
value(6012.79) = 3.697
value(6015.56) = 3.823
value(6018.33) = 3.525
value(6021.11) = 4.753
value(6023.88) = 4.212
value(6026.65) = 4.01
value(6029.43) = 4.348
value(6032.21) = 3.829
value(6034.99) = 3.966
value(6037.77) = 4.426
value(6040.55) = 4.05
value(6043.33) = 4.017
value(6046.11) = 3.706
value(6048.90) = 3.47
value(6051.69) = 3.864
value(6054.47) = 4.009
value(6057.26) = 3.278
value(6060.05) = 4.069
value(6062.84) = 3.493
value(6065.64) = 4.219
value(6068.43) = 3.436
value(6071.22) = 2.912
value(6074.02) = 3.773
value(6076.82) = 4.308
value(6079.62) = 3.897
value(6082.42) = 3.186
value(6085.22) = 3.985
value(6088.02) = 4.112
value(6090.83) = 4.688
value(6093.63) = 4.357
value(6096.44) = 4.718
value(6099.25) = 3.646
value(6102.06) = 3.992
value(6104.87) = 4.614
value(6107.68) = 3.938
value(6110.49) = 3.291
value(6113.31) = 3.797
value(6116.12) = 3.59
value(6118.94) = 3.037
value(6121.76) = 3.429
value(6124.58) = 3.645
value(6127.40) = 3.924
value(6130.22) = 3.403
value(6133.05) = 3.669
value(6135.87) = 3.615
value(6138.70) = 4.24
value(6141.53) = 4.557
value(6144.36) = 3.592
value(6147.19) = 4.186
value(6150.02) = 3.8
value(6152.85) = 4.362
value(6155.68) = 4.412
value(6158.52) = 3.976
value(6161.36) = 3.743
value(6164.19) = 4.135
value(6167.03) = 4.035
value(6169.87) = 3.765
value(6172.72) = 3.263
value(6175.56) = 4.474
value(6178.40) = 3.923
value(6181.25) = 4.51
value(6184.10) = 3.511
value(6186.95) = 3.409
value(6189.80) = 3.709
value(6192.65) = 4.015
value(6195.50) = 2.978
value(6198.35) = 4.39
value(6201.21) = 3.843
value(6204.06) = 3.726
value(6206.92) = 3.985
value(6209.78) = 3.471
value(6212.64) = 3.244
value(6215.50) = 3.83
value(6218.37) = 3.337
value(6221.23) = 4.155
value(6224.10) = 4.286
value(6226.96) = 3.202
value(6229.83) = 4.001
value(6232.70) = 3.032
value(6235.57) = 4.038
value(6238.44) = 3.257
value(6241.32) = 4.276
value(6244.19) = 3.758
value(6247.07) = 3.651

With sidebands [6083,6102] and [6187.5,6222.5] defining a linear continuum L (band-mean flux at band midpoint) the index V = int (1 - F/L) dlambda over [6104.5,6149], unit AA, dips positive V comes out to 3.0 AA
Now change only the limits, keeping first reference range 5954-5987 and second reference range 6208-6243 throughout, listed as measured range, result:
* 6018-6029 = 1.0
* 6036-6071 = 5.4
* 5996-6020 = 3.9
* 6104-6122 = 2.4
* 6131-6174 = 0.8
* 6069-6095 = 2.7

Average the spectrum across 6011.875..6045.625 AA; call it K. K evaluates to 4.05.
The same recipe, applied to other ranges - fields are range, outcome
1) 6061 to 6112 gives 3.92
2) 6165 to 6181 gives 3.95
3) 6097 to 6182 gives 3.89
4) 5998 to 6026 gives 4.02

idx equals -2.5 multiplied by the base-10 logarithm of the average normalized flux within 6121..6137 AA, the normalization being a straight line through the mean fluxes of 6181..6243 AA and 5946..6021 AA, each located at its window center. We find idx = 0.116 mag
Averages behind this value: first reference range 4.58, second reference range 3.72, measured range 3.62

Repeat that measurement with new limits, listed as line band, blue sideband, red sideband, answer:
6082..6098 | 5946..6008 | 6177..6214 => 0.001 mag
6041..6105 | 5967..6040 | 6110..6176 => 0.042 mag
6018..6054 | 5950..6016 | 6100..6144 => 0.067 mag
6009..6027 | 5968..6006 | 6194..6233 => 0.128 mag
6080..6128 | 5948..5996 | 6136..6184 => 0.107 mag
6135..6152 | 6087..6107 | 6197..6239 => 0.014 mag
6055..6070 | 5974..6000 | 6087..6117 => 0.150 mag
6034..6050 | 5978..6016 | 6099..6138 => 0.027 mag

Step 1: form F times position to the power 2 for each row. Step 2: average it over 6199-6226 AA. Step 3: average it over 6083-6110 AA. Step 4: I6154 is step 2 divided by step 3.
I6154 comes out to 0.94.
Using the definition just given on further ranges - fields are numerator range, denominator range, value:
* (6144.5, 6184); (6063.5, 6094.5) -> 1.06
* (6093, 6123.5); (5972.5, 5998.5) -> 0.88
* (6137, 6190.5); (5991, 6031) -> 1.01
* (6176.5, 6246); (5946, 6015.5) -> 0.87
